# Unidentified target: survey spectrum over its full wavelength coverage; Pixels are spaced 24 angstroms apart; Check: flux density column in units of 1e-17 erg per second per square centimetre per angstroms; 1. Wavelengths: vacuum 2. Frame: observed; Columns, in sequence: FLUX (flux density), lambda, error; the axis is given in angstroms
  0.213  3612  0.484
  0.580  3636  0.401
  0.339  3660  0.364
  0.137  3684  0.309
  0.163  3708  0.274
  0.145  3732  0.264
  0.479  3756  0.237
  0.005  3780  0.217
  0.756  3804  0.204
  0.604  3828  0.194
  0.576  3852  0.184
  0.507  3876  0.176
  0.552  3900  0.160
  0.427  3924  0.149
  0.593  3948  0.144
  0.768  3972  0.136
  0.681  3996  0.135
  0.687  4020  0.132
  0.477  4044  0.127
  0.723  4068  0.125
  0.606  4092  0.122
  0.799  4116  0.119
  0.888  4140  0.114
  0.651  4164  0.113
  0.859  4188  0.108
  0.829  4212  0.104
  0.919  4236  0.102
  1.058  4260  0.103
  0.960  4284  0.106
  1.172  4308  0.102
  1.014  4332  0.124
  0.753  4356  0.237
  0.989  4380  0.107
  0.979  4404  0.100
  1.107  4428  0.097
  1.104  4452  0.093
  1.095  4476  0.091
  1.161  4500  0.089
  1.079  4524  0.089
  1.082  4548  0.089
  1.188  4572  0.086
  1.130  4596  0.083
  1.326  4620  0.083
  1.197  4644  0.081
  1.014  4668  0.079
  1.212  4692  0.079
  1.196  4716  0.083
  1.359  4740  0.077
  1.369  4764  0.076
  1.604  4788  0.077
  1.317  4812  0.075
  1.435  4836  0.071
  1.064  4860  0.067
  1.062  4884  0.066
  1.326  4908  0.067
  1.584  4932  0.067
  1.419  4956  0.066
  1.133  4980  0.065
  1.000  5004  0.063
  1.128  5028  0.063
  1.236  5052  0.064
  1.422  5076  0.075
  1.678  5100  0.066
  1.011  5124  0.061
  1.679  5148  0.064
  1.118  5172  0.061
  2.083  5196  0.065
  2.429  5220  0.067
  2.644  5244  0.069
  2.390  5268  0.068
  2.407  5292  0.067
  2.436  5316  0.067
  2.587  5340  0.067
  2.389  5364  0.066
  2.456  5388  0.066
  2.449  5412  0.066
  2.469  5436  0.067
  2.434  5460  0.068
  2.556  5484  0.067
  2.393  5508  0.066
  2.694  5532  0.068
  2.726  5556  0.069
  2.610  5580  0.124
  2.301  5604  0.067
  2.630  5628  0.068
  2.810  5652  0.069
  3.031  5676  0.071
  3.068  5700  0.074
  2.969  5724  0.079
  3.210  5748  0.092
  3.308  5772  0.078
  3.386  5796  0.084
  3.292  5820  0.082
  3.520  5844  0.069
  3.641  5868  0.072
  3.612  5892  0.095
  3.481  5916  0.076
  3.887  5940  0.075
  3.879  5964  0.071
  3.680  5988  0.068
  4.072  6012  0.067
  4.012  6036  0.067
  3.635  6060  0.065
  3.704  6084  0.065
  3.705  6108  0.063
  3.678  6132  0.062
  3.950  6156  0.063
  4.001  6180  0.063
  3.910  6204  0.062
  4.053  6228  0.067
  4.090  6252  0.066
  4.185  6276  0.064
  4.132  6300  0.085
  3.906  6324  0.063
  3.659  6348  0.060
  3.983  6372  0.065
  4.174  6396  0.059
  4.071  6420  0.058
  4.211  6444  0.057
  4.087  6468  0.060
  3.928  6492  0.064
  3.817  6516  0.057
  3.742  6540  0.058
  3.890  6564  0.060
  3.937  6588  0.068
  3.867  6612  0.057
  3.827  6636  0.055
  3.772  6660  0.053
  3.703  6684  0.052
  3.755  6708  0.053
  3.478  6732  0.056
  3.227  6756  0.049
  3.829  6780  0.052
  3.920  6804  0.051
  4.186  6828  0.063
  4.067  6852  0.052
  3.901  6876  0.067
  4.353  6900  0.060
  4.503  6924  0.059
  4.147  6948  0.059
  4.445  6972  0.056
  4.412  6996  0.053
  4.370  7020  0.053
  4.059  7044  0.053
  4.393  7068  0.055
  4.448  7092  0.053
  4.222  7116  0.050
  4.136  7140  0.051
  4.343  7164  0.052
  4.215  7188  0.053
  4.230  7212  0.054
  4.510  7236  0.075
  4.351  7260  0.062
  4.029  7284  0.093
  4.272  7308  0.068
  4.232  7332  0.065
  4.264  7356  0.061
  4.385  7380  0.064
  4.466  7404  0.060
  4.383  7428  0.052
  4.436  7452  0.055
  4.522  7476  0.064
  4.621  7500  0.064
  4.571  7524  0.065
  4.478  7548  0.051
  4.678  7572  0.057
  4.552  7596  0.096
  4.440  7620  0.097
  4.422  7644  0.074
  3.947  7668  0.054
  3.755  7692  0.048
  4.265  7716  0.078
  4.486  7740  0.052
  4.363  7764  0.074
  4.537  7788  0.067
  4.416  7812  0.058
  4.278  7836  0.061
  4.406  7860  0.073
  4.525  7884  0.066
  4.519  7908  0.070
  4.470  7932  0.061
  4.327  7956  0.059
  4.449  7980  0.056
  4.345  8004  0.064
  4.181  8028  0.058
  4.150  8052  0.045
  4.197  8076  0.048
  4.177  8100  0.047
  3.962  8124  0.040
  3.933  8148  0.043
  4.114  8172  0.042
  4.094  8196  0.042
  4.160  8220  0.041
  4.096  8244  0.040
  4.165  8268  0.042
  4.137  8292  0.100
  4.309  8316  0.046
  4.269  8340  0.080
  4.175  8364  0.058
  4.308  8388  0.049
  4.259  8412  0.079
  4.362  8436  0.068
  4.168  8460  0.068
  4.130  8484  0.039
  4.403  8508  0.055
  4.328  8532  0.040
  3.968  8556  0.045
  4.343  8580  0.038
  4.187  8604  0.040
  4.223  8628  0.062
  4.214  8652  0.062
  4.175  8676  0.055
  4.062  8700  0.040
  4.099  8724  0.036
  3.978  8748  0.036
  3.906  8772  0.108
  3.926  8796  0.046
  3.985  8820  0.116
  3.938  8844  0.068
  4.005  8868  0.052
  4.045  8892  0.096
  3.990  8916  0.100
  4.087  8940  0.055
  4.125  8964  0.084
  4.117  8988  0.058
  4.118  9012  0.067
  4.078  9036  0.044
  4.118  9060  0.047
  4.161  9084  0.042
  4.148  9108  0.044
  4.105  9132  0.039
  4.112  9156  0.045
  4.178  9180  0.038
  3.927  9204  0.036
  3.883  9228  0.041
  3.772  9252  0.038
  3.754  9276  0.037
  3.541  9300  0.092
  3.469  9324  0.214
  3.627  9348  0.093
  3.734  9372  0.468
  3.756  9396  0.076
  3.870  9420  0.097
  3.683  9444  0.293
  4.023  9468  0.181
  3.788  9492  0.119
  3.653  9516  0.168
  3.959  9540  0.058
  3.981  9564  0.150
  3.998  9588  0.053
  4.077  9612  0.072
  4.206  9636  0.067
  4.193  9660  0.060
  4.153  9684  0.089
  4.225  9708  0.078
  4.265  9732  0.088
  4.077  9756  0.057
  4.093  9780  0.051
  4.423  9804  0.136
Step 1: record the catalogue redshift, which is 0.30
